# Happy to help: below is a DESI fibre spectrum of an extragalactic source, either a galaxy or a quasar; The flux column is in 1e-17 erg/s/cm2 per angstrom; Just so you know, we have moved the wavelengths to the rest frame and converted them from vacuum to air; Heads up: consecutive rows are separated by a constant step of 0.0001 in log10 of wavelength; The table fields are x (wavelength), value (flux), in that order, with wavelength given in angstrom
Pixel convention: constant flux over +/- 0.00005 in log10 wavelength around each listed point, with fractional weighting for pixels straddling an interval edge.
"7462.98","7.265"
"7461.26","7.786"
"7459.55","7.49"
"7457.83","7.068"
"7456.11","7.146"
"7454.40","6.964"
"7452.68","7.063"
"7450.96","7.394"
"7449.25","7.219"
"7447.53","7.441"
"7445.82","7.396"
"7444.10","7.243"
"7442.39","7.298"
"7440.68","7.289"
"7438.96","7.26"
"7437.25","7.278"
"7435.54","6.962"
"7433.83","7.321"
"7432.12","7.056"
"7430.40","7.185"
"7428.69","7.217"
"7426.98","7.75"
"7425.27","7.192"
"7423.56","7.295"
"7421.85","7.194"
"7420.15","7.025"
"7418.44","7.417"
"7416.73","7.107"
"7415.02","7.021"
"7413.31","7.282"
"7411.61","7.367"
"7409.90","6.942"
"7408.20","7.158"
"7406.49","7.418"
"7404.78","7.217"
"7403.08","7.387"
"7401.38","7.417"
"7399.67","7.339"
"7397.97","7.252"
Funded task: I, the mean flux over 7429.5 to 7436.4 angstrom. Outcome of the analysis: 7.13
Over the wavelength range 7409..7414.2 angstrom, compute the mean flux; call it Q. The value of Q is 7.2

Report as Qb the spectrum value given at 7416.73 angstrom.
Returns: 7.107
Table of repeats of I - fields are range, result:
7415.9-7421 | 7.18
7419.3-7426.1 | 7.18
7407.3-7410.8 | 7.05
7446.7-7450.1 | 7.32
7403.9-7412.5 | 7.23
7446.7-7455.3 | 7.21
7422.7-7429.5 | 7.36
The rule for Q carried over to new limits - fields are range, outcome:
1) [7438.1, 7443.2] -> 7.28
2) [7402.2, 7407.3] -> 7.35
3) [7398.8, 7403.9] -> 7.38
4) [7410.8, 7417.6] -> 7.19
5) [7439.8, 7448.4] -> 7.33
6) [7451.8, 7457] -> 7.05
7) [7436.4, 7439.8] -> 7.27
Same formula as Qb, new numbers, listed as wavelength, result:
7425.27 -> 7.192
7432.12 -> 7.056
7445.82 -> 7.396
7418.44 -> 7.417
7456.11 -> 7.146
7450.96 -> 7.394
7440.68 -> 7.289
